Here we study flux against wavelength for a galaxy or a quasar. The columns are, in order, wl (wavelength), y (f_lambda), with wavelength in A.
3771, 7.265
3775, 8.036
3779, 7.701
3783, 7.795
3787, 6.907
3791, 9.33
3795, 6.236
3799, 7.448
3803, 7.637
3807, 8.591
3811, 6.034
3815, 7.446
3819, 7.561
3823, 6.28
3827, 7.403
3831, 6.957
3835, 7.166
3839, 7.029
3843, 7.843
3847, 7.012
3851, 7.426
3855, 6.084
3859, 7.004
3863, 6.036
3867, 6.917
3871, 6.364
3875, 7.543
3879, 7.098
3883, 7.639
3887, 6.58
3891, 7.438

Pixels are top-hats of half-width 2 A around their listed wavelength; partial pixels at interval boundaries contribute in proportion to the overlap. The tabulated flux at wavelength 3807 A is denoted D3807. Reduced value 8.591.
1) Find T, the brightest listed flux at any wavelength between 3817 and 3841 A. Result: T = 7.561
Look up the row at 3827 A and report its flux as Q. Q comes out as 7.403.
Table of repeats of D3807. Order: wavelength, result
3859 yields 7.004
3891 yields 7.438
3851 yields 7.426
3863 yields 6.036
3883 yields 7.639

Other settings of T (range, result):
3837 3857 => 7.843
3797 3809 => 8.591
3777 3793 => 9.33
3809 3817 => 7.446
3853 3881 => 7.543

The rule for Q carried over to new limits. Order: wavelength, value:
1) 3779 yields 7.701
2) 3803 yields 7.637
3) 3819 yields 7.561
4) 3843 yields 7.843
